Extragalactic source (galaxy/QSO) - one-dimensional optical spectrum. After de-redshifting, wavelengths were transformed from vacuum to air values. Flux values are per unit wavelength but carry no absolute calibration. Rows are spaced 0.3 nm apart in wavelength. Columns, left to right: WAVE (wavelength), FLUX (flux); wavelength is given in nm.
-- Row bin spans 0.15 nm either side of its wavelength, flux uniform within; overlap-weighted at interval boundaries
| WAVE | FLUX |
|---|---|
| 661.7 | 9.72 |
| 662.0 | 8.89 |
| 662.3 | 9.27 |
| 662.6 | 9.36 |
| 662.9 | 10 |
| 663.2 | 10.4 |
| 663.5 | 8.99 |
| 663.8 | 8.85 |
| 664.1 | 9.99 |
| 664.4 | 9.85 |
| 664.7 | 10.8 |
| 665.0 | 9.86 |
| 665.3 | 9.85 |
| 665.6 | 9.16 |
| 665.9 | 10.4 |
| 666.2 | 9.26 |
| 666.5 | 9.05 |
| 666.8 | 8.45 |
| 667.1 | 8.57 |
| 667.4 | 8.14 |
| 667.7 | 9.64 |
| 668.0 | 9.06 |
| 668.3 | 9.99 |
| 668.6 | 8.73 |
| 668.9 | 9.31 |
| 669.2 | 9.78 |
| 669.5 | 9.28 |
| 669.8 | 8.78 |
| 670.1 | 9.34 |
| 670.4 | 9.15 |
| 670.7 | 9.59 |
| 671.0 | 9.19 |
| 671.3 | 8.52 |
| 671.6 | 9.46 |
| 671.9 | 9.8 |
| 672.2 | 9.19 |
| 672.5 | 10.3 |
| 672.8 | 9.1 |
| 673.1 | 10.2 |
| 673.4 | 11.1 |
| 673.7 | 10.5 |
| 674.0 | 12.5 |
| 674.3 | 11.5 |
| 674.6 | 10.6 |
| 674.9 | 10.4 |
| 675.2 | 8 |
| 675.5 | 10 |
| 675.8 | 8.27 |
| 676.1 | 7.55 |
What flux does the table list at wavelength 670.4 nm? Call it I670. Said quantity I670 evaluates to 9.15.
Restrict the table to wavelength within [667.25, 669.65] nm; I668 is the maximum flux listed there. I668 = 9.99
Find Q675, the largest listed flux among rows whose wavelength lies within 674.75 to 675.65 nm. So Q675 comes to 10.4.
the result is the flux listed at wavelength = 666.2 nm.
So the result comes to 9.26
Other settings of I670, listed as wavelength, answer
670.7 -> 9.59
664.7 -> 10.8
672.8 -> 9.1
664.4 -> 9.85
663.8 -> 8.85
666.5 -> 9.05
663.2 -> 10.4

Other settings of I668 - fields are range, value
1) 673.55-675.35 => 12.5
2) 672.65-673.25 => 10.2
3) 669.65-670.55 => 9.34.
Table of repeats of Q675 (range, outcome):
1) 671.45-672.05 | 9.8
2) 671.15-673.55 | 11.1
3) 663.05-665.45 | 10.8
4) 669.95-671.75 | 9.59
